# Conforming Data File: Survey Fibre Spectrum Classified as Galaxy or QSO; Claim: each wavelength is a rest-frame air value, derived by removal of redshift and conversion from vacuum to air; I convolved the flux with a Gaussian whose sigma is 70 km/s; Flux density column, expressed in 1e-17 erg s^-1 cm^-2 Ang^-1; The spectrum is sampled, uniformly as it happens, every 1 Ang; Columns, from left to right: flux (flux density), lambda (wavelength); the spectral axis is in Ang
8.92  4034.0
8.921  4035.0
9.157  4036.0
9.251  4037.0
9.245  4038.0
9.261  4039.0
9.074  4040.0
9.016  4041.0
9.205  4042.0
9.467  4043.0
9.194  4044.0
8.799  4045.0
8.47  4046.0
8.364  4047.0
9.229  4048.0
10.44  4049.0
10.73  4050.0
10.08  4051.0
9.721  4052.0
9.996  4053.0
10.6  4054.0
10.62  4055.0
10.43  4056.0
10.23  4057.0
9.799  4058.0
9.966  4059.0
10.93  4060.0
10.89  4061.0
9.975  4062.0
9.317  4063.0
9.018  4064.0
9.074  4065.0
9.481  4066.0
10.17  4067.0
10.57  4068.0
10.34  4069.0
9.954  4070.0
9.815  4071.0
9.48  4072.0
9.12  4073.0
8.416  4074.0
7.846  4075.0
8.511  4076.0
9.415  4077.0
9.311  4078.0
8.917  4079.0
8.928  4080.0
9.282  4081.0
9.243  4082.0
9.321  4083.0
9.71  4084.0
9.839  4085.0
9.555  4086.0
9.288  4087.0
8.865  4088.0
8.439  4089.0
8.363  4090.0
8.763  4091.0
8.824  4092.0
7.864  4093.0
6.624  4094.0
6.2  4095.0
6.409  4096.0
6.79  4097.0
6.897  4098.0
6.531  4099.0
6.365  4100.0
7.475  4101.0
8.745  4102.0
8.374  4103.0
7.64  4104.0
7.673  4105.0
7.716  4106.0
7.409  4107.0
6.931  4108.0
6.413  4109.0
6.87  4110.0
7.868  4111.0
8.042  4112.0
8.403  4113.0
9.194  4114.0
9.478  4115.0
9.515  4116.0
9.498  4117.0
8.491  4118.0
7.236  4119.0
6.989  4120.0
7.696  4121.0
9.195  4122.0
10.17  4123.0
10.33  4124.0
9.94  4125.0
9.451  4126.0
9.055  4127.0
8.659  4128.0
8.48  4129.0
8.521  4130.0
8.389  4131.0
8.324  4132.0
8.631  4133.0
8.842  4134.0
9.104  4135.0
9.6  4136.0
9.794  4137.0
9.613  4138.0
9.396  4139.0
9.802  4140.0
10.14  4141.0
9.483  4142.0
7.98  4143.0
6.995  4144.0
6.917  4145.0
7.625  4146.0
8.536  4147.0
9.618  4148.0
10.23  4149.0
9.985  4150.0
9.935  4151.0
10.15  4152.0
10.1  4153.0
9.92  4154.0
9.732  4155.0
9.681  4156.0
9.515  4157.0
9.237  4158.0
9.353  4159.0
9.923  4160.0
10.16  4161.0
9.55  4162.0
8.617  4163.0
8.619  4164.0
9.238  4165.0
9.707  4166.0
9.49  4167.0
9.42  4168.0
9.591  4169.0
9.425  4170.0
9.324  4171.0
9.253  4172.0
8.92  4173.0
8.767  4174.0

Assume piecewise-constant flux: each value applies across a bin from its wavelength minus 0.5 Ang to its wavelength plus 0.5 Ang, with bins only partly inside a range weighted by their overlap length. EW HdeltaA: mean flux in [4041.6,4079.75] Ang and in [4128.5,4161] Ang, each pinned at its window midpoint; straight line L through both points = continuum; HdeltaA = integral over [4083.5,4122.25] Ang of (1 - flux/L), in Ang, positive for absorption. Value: 5.81 Ang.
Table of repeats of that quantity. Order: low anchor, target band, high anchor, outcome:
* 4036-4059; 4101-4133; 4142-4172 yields 3.4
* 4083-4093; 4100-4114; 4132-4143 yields 2.3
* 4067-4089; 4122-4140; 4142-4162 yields 0.1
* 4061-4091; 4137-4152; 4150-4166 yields 0.7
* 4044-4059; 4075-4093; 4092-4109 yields -2.0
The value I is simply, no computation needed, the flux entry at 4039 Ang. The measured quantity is 9.261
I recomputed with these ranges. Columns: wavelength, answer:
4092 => 8.824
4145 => 6.917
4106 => 7.716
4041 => 9.016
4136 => 9.6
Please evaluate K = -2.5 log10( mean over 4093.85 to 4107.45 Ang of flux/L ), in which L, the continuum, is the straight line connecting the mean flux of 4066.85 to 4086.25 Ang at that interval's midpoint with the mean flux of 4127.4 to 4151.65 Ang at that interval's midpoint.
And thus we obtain 0.26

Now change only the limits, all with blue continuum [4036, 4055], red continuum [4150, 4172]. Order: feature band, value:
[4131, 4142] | 0.03 mag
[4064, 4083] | 0.02 mag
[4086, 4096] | 0.17 mag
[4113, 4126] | 0.07 mag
